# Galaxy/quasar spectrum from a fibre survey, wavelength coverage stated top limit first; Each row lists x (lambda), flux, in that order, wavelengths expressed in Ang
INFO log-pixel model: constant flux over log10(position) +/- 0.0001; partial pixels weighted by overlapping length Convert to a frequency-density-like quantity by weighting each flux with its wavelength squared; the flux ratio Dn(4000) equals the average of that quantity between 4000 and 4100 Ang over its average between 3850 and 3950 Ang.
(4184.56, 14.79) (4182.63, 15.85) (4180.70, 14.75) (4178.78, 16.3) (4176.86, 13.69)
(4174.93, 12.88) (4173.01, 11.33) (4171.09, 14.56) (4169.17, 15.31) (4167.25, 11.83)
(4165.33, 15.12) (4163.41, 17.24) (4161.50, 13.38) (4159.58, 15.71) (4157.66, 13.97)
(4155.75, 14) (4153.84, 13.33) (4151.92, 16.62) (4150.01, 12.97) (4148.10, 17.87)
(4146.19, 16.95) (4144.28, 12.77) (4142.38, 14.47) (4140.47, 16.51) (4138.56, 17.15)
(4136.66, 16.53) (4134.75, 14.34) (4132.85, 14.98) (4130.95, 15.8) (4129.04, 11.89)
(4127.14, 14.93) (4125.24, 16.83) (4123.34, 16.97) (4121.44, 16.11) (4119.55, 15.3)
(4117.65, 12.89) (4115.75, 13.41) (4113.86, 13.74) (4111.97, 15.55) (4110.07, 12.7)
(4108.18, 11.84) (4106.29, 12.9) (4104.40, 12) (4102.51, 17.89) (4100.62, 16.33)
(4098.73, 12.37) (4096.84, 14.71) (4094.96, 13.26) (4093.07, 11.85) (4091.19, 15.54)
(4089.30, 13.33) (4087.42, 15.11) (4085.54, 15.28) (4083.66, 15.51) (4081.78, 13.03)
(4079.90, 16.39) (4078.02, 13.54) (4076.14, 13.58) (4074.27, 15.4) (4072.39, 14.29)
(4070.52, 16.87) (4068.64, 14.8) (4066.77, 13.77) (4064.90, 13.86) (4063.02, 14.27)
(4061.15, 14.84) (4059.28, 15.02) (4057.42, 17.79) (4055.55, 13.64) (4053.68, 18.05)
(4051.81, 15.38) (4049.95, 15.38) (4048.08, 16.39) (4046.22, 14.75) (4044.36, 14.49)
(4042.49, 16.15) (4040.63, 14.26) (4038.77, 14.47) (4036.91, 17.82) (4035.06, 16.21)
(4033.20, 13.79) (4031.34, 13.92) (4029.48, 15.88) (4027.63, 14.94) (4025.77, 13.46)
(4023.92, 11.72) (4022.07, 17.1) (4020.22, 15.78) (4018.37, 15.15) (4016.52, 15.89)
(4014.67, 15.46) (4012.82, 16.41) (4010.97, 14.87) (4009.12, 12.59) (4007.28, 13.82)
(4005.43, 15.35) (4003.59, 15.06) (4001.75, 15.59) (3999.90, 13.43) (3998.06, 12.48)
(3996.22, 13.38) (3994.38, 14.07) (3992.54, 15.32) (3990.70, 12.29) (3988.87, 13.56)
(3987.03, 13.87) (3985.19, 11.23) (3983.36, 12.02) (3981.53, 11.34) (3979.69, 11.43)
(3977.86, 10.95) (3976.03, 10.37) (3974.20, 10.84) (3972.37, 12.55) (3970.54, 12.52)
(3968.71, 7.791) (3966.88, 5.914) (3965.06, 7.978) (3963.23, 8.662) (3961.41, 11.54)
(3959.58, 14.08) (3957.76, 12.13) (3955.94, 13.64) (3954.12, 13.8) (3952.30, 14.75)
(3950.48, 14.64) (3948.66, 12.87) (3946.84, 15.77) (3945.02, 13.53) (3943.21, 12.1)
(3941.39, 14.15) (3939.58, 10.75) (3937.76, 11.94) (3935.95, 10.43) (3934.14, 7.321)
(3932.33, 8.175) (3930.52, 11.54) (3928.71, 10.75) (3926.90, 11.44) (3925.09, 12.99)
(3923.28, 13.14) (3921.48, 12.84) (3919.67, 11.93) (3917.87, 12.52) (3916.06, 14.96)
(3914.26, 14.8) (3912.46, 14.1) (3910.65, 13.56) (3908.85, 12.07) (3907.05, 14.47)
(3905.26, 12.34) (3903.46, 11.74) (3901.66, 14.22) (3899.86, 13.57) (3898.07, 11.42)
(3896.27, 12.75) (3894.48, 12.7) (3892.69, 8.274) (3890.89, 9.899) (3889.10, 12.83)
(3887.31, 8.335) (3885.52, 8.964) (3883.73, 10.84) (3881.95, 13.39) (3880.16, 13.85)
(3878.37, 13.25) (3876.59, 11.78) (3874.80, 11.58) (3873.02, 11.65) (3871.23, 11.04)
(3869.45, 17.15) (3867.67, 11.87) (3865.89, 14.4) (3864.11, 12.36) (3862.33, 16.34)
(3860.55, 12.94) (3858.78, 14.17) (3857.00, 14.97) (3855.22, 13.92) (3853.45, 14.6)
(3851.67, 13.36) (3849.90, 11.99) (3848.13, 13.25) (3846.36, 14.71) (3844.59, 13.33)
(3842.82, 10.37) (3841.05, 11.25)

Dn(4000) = 1.3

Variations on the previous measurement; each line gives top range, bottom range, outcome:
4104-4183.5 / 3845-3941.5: 1.33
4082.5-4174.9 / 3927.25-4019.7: 1.25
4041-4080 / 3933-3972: 1.36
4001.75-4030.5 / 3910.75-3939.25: 1.31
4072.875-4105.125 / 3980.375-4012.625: 1.11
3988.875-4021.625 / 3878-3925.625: 1.23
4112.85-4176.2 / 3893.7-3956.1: 1.30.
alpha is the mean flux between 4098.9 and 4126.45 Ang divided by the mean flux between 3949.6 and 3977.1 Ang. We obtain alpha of 1.3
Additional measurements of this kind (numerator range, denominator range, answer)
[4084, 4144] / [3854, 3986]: 1.20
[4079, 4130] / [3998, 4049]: 0.96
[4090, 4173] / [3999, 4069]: 0.97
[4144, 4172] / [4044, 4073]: 0.97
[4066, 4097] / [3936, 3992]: 1.21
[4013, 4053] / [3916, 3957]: 1.23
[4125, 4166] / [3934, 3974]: 1.28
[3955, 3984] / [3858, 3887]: 0.85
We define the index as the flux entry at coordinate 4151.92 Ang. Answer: 16.62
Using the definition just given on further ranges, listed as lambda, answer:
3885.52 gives 8.964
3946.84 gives 15.77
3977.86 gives 10.95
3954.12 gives 13.8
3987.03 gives 13.87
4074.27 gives 15.4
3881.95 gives 13.39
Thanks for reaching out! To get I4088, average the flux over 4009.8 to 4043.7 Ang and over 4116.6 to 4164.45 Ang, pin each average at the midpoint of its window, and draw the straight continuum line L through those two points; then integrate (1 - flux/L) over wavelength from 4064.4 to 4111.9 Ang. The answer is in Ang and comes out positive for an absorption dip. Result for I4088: 2.8 Ang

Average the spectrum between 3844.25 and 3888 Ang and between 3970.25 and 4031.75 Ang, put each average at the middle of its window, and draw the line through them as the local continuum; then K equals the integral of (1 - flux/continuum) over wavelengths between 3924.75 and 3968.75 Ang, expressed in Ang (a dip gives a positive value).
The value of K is 5.9 Ang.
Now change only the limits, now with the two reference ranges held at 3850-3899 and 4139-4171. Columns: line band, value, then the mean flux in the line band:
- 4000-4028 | -2.3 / 14.8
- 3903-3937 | 2.0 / 12.2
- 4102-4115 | 0.8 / 13.7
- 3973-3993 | 2.1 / 12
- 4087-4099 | 0.5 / 13.8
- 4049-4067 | -1.5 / 15.3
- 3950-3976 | 3.7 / 11.4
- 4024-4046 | -1.6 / 14.9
